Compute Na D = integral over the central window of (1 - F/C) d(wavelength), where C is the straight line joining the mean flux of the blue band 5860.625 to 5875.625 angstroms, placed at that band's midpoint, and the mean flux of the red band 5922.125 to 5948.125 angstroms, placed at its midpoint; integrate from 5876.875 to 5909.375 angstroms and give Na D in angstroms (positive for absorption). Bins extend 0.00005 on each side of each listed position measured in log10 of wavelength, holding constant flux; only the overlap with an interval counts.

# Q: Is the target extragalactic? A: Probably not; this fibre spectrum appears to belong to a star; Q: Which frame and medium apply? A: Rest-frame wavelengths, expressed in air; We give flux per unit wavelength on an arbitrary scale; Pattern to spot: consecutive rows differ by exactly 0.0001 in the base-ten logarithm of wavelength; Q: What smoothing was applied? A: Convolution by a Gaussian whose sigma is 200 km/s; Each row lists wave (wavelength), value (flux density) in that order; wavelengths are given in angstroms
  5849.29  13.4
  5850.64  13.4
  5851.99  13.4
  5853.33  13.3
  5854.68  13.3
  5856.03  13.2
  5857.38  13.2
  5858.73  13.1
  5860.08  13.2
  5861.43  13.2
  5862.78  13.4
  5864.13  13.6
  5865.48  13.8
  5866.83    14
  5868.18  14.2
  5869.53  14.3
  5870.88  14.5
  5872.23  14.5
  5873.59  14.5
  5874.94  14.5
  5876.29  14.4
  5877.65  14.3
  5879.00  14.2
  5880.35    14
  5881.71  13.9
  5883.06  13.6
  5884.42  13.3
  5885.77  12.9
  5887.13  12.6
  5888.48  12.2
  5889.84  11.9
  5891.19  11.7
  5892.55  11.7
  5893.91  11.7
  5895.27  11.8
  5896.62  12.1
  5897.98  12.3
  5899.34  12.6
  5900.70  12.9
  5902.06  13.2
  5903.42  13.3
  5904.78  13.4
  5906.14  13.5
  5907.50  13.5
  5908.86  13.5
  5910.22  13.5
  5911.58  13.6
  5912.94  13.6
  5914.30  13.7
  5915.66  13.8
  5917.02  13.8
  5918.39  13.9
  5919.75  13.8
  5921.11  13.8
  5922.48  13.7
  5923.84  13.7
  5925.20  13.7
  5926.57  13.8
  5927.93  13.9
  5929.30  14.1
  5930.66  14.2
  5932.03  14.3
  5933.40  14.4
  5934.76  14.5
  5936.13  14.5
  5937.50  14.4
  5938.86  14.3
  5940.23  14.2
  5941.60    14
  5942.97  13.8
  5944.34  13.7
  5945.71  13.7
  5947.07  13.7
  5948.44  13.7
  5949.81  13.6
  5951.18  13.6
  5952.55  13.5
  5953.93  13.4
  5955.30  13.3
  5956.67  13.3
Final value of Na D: 2.6 angstroms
